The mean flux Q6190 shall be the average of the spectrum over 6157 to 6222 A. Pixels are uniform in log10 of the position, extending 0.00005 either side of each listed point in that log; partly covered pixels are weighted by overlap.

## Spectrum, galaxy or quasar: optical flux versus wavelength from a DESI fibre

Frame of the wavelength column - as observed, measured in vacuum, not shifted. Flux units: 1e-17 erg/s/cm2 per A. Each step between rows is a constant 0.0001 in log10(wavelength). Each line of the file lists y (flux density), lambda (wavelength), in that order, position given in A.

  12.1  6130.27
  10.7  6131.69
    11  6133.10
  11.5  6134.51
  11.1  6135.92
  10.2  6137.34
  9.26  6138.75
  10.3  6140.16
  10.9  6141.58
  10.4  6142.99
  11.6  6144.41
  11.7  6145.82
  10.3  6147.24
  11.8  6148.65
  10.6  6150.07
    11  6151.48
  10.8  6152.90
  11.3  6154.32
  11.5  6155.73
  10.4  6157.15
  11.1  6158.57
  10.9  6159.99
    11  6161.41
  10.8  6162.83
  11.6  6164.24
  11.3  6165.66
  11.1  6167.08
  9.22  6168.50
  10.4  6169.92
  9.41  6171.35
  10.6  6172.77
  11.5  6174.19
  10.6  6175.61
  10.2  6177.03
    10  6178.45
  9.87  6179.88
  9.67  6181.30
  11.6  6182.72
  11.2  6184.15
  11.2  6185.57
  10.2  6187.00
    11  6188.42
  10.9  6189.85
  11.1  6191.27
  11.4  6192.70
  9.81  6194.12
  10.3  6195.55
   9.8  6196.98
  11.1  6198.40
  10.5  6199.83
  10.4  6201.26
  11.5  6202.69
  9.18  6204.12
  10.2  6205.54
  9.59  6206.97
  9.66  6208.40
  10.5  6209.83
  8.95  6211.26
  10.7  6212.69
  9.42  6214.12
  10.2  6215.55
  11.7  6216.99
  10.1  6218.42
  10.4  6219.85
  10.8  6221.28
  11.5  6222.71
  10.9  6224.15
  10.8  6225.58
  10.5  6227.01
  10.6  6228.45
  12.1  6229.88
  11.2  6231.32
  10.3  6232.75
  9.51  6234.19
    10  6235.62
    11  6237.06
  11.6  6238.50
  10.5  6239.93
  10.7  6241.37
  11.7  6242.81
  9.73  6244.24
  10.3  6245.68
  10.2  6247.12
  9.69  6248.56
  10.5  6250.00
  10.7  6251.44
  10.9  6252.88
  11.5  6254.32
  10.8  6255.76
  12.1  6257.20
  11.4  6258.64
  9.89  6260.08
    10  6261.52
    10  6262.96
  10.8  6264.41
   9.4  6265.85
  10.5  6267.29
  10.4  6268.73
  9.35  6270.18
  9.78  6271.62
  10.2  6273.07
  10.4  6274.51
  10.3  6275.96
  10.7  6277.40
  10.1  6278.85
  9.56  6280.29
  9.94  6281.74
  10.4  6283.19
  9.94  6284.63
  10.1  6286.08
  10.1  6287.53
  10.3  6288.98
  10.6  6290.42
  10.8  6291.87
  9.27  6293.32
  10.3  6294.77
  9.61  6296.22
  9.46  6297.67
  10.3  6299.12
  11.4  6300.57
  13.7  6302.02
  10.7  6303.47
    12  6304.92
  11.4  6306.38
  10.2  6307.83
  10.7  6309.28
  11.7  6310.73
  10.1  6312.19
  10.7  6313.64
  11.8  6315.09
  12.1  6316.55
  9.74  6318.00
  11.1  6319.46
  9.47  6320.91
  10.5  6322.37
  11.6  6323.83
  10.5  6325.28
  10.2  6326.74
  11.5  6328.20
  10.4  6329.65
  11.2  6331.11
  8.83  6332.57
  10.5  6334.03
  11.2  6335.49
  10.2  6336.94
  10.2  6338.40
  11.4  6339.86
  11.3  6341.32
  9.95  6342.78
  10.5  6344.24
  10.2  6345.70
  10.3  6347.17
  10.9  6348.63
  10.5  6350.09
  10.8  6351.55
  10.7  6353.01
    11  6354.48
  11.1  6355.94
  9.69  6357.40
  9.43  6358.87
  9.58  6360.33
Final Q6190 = 10.5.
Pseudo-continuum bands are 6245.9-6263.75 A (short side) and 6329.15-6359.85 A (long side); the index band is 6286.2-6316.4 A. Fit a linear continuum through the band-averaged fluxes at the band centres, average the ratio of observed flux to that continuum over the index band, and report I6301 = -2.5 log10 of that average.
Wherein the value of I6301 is -0.02 mag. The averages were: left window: 10.6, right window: 10.5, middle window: 10.8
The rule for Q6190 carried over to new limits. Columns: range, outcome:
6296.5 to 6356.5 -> 10.8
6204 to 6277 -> 10.5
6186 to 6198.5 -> 10.6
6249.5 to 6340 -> 10.6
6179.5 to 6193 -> 10.8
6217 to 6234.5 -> 10.8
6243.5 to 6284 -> 10.3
